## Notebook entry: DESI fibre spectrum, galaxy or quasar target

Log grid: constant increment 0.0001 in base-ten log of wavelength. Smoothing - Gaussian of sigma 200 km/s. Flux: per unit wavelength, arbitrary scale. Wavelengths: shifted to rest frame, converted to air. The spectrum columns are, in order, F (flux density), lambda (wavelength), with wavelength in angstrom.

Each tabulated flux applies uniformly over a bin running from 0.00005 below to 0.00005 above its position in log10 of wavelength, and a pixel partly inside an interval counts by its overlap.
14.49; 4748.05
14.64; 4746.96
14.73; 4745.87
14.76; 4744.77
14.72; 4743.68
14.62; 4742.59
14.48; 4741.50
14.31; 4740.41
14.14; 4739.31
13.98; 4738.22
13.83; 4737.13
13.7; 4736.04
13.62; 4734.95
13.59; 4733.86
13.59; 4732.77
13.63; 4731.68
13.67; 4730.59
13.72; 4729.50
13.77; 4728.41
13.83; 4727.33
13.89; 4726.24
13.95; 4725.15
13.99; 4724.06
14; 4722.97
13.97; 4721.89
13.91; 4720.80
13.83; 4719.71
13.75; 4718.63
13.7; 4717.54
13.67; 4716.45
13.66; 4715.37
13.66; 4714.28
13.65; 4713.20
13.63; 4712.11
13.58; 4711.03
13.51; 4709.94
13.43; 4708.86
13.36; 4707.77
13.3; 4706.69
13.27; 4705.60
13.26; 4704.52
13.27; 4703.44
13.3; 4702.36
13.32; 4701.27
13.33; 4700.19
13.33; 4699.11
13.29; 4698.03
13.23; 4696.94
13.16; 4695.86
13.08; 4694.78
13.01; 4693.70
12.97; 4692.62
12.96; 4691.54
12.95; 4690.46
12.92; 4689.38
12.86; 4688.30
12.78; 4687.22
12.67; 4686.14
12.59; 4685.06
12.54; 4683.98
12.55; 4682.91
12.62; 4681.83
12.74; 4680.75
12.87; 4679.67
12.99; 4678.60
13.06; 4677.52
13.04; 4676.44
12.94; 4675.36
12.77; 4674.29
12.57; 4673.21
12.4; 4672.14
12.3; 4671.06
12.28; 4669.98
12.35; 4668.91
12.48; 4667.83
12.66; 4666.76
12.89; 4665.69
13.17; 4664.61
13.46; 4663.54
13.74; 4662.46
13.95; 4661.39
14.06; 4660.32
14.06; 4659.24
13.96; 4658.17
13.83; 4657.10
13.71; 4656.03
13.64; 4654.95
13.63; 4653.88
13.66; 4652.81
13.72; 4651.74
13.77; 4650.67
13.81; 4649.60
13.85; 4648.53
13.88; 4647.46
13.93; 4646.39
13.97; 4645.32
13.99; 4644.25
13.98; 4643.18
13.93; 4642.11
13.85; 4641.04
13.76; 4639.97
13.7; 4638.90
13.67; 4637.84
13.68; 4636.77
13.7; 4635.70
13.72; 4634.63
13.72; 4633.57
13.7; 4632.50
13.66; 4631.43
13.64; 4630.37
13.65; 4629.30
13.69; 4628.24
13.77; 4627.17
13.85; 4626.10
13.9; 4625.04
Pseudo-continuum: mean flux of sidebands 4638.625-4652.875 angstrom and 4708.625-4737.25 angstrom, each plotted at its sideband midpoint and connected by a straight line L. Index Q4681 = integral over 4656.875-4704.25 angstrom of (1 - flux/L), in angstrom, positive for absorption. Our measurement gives 2.7 angstrom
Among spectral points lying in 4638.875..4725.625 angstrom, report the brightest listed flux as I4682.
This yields 14.06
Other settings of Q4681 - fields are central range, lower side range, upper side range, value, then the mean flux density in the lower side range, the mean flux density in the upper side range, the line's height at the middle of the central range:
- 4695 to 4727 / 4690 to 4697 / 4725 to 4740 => -0.43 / 13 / 13.8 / 13.4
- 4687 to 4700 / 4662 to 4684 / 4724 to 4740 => 0.07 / 12.8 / 13.8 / 13.1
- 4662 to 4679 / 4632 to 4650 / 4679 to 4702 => 0.62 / 13.8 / 12.9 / 13.3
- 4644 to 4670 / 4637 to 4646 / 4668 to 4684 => -0.46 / 13.8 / 12.7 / 13.3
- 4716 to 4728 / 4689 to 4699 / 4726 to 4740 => -0.26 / 13.1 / 13.8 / 13.6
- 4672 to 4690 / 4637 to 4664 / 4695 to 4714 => 1.05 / 13.8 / 13.4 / 13.6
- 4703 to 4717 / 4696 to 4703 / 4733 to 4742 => -0.02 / 13.3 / 13.9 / 13.5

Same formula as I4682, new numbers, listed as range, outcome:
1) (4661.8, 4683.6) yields 13.74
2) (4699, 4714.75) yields 13.66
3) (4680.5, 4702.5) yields 13.33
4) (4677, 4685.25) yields 13.06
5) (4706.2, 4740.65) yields 14.31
